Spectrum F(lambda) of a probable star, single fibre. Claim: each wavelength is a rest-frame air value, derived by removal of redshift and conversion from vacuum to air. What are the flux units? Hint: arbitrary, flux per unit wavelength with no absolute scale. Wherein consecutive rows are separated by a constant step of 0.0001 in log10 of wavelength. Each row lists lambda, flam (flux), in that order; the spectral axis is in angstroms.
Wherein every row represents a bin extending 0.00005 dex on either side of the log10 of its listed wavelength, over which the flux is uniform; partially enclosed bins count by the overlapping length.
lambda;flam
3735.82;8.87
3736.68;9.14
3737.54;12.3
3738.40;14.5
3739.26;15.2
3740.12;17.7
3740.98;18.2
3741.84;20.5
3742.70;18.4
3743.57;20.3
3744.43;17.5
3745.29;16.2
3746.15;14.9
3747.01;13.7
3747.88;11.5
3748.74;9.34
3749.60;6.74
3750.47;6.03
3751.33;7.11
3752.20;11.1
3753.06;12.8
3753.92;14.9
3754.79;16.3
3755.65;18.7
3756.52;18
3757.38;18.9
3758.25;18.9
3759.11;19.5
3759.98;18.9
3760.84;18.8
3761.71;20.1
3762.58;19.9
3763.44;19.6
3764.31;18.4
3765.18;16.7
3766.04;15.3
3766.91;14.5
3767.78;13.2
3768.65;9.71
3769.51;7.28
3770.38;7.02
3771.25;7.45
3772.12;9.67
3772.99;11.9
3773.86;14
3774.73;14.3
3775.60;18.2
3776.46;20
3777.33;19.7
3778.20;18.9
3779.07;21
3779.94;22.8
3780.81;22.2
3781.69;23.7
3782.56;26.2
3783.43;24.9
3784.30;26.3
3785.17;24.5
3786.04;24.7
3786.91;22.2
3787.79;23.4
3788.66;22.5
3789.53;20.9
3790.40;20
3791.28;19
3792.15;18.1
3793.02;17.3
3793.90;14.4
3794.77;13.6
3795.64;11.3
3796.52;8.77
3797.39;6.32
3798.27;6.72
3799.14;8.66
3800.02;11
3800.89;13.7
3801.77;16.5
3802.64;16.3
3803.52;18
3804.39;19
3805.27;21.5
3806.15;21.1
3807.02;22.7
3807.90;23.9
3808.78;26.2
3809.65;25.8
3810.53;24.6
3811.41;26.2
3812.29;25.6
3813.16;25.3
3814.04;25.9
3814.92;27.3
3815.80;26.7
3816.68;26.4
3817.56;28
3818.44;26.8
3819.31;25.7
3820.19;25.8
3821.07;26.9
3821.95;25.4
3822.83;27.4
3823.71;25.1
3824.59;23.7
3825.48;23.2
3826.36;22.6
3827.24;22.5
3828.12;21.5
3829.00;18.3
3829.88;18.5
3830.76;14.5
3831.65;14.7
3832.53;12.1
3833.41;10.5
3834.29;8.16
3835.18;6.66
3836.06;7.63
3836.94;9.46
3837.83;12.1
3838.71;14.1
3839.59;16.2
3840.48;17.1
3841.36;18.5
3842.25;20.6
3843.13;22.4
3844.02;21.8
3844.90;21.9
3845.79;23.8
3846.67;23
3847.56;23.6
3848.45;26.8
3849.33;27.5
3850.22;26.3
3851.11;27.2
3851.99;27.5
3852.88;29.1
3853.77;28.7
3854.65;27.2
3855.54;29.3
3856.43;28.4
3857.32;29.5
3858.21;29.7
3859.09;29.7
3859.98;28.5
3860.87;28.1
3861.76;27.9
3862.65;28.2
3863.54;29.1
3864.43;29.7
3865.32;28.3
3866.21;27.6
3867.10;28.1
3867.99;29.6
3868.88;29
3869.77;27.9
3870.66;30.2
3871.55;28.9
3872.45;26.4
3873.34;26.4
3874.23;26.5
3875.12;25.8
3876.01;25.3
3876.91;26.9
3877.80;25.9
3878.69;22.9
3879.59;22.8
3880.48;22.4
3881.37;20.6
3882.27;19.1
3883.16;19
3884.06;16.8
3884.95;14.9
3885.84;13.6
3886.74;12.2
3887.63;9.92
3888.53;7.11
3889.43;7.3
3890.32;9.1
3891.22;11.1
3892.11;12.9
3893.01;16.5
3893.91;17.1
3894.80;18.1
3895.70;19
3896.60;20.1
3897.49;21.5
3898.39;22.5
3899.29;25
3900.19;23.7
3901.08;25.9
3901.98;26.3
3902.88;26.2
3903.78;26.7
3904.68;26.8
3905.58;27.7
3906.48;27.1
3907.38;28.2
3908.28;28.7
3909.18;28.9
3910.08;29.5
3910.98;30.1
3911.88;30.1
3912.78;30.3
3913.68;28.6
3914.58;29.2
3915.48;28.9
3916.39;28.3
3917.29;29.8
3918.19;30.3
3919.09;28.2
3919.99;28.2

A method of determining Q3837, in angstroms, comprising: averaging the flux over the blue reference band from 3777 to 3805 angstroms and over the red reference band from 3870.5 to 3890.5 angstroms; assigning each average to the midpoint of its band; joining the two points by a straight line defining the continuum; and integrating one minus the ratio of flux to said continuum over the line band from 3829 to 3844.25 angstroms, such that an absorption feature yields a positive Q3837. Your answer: 3.7 angstroms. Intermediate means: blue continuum 18.2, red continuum 20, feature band 14.4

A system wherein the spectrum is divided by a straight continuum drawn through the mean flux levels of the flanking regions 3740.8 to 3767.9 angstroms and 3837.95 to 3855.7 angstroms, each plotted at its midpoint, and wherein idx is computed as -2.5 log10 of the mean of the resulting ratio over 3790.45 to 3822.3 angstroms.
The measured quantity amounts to 0.00 mag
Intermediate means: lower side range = 15.8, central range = 20.2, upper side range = 23.3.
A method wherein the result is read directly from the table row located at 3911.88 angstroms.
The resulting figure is 30.1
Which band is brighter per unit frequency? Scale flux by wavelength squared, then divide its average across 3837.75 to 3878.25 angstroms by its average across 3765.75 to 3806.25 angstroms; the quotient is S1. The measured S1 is 1.61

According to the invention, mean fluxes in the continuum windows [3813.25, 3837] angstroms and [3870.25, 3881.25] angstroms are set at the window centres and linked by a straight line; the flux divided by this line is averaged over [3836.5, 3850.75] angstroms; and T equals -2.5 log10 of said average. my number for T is 0.113 mag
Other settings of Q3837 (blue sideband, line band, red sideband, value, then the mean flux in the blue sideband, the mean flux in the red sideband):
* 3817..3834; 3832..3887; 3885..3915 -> -3.5 angstroms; 21.7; 21.6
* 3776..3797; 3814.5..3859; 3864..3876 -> 5.1 angstroms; 20.2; 27.9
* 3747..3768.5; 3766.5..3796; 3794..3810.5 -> -3.8 angstroms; 15.1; 16.4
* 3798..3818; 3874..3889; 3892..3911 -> 2.6 angstroms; 21.3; 24.1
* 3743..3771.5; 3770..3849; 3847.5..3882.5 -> 4.2 angstroms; 14.6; 27.1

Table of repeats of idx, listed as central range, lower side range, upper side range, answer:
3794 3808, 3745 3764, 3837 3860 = 0.31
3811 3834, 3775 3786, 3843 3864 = 0.09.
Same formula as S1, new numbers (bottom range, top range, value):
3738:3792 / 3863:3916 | 1.46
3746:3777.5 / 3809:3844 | 1.48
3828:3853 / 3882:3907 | 1.04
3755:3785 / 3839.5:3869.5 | 1.57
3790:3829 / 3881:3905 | 0.91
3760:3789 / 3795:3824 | 1.18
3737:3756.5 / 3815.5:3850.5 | 1.48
